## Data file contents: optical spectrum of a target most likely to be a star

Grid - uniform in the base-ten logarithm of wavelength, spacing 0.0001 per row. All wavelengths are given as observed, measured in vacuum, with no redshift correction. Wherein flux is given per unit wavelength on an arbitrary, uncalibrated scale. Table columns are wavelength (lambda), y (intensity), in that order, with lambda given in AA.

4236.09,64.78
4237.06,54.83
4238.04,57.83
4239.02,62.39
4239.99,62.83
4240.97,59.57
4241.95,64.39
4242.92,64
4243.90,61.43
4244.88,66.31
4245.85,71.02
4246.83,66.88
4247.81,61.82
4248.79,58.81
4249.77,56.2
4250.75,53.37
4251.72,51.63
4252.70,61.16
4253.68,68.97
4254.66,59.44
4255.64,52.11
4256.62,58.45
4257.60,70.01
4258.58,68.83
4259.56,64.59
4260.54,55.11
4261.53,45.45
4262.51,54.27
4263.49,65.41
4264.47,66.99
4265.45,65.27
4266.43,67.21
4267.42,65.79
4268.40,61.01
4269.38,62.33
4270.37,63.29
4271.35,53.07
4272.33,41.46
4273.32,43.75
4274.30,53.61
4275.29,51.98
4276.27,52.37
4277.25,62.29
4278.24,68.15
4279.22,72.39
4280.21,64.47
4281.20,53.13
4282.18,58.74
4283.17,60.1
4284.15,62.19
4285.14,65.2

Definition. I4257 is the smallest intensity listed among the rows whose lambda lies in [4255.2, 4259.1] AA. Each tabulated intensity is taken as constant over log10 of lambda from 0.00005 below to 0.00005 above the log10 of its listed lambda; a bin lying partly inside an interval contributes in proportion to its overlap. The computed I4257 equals 52.11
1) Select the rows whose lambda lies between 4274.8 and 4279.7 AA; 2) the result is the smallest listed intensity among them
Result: 51.98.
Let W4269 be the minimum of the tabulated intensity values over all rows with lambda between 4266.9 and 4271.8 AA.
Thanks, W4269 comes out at 53.07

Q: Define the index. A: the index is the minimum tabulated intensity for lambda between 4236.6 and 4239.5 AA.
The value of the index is 54.83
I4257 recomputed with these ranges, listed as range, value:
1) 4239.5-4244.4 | 59.57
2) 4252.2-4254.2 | 61.16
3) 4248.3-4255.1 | 51.63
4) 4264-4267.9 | 65.27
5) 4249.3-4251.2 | 53.37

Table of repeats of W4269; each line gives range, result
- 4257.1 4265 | 45.45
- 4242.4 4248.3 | 61.43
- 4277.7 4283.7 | 53.13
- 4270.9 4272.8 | 41.46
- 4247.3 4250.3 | 56.2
